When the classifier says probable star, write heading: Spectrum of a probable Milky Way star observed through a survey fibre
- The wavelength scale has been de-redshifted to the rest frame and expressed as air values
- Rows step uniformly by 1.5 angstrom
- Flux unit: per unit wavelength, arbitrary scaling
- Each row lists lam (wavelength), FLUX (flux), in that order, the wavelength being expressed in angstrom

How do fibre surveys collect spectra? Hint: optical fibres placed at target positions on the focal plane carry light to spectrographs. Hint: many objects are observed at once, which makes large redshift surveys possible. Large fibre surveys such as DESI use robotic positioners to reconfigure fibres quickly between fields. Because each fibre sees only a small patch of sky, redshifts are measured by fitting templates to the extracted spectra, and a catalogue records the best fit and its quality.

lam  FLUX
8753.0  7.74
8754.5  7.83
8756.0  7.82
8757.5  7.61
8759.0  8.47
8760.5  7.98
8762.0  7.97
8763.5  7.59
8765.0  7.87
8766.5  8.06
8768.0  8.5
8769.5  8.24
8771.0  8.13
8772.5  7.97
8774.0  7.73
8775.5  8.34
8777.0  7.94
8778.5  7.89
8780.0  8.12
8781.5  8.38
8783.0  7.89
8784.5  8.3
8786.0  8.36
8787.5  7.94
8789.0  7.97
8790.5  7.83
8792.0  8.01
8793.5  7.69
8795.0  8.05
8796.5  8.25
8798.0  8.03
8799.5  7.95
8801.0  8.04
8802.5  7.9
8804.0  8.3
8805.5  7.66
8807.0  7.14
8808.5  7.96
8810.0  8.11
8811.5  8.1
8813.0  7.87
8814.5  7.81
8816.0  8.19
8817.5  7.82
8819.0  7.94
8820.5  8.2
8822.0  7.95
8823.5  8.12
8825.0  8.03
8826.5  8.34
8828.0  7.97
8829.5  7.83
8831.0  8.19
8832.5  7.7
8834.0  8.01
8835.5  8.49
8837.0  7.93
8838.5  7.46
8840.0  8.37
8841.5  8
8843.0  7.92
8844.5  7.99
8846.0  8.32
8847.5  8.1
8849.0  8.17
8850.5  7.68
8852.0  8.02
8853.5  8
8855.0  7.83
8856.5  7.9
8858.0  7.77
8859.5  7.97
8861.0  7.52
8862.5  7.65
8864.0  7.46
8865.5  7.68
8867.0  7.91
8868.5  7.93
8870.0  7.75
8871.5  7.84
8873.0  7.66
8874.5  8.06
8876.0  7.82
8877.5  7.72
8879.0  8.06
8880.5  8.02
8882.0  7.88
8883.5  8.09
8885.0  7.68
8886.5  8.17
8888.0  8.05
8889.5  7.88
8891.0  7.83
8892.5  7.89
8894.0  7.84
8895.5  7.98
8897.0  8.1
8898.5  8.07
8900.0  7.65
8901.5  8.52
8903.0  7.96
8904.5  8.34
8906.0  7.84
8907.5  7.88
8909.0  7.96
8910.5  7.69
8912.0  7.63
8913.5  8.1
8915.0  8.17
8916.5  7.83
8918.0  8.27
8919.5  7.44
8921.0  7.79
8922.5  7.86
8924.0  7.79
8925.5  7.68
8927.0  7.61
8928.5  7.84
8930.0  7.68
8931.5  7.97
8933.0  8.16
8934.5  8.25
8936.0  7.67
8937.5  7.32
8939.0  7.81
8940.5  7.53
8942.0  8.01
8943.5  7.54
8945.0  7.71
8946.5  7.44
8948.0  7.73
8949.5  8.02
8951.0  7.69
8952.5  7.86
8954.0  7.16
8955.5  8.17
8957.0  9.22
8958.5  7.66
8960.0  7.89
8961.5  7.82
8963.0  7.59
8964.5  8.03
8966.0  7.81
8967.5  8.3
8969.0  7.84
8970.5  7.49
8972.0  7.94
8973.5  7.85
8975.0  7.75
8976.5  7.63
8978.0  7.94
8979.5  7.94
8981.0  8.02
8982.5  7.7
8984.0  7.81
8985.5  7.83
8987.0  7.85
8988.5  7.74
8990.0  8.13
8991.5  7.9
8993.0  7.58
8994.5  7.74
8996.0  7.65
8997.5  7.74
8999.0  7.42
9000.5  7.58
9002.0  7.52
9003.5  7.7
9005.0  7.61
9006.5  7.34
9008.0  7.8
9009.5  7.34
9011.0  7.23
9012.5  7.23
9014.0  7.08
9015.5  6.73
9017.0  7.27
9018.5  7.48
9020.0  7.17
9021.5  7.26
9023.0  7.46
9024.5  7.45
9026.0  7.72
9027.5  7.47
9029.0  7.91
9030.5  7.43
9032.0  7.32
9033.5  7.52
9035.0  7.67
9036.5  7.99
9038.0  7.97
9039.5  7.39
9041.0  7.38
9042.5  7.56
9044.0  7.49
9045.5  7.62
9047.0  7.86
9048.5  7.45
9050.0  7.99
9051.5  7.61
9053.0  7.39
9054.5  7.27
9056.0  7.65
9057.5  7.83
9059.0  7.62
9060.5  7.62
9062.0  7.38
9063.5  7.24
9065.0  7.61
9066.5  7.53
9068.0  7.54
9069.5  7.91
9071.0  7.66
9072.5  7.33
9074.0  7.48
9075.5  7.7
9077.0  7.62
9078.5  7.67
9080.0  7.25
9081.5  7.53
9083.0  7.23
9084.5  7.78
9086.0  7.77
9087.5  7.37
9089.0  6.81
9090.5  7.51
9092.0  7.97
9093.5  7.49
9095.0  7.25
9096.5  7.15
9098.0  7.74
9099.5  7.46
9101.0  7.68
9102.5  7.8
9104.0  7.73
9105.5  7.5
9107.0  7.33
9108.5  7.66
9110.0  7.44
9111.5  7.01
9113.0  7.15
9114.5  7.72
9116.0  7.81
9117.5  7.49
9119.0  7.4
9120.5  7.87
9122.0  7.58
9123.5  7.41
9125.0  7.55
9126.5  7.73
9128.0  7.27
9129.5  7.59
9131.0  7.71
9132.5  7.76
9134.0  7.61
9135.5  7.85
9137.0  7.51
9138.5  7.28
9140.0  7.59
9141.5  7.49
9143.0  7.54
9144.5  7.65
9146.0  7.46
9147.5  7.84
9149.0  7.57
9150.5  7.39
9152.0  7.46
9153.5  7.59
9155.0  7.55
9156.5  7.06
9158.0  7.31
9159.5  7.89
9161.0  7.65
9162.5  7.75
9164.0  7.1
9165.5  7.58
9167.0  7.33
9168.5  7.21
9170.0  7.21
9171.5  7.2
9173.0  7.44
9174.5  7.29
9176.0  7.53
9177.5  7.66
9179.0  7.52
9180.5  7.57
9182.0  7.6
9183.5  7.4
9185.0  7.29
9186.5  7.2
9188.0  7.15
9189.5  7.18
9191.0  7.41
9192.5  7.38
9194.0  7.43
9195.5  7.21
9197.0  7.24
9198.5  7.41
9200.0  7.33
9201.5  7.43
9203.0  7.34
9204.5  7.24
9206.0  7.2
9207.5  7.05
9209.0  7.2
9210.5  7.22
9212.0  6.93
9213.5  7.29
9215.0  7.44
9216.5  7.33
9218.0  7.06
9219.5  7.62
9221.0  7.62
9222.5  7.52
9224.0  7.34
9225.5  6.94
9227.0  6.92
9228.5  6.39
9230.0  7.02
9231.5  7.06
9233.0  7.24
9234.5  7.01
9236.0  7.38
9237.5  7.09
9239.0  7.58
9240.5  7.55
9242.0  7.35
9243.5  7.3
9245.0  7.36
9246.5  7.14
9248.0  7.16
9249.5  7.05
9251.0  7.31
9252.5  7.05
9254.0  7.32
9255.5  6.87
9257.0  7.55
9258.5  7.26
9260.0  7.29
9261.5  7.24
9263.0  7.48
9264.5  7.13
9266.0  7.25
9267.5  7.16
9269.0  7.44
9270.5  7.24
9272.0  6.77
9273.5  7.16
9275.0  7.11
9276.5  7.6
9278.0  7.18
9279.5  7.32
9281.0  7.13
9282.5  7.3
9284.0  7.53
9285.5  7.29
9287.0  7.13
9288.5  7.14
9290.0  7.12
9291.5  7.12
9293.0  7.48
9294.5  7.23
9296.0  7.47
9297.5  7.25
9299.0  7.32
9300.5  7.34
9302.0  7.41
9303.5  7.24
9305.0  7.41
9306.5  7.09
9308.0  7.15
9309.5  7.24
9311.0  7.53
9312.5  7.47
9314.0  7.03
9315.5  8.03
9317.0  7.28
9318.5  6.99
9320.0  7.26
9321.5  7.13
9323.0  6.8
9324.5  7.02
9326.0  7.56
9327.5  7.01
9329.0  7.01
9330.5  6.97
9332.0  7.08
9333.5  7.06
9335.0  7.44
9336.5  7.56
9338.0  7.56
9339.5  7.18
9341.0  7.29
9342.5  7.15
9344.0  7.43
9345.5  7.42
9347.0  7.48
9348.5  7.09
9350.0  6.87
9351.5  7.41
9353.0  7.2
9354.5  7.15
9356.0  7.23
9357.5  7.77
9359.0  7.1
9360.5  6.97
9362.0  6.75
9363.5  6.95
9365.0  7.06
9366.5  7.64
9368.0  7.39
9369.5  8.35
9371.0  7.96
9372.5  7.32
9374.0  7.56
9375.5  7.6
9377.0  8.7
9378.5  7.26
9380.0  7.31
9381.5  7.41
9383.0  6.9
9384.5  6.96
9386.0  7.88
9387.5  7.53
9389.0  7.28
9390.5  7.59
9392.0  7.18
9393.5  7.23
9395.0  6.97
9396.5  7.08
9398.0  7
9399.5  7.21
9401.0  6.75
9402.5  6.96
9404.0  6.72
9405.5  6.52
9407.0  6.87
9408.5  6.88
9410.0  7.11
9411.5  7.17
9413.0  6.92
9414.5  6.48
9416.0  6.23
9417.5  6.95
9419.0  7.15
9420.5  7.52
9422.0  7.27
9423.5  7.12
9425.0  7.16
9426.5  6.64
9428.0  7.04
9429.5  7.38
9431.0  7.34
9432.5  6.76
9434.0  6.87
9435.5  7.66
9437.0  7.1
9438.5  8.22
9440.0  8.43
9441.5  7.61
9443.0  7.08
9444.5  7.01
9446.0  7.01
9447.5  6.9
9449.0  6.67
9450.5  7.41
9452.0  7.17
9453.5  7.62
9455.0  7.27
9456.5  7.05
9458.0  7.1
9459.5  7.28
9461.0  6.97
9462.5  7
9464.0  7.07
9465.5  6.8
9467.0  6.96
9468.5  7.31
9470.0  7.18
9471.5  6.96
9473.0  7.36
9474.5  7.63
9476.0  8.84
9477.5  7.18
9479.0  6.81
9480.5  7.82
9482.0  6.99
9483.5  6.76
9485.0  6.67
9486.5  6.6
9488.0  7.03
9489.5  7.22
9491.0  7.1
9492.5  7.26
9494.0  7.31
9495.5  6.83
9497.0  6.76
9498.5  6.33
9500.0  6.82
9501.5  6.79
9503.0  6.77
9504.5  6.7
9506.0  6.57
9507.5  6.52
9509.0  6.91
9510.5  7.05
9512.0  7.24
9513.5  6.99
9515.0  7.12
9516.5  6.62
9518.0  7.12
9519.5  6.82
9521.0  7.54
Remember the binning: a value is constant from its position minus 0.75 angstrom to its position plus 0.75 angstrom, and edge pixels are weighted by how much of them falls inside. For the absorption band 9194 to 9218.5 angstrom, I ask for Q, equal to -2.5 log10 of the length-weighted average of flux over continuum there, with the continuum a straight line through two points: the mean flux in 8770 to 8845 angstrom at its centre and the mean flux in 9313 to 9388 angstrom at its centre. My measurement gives 0.037 mag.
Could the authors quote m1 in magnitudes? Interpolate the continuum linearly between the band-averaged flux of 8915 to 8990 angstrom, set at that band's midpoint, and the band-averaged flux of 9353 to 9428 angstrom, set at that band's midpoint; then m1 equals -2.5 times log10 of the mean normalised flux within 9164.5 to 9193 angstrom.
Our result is 0.02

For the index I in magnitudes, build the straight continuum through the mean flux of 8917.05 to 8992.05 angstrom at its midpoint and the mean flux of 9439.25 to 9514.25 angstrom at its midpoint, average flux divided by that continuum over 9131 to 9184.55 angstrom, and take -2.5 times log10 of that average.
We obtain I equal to 0.01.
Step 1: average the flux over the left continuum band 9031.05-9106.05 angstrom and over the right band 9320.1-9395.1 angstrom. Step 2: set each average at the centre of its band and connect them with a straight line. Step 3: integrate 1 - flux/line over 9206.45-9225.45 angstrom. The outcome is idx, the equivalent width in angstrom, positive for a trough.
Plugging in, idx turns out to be 0.4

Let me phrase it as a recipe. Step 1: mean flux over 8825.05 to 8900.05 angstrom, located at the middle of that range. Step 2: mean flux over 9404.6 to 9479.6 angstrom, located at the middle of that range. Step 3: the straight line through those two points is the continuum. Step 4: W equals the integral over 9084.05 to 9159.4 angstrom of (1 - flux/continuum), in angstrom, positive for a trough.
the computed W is 0.6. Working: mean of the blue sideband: 7.93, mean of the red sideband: 7.16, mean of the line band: 7.53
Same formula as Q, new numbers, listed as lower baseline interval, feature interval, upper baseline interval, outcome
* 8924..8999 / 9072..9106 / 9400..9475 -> 0.02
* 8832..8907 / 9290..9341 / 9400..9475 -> 0.00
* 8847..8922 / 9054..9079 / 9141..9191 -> 0.00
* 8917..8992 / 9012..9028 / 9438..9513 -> 0.06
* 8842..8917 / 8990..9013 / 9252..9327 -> 0.02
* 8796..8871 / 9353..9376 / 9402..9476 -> -0.02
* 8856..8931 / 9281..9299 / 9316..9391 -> 0.02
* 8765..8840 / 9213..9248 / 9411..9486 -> 0.03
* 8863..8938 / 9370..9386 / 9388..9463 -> -0.05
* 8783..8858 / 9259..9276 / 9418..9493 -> 0.03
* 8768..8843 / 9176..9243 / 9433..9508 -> 0.03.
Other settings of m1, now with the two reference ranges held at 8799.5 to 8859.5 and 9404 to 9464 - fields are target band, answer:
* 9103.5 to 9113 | 0.02 mag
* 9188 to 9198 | 0.02 mag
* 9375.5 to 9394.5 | -0.04 mag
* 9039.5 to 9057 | 0.01 mag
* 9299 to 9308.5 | 0.00 mag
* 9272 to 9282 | 0.02 mag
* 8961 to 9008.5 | 0.00 mag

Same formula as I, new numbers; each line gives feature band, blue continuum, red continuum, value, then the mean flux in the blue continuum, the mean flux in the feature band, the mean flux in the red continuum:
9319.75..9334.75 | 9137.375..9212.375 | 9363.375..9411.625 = 0.03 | 7.39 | 7.1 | 7.29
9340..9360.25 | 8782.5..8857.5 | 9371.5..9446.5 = 0.00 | 7.99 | 7.27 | 7.2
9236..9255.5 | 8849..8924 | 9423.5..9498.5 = 0.03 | 7.89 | 7.26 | 7.18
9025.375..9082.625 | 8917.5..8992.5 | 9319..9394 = 0.02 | 7.83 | 7.58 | 7.32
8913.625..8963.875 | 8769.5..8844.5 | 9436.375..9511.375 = 0.00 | 8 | 7.83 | 7.12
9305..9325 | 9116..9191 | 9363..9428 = 0.01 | 7.49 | 7.24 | 7.2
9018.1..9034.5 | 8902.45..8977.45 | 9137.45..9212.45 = 0.03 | 7.84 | 7.47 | 7.39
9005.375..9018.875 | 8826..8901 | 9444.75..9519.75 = 0.06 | 7.92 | 7.28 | 7.05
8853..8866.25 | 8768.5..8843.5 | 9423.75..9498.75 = 0.03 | 8.01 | 7.75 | 7.18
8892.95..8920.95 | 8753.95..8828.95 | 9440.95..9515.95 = -0.01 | 8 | 7.95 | 7.07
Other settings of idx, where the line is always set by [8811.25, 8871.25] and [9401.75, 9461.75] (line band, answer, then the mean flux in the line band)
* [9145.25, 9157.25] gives 0.0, 7.49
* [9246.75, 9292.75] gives 0.7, 7.23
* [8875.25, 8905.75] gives -0.4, 7.98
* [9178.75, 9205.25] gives 0.4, 7.35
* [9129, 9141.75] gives -0.1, 7.6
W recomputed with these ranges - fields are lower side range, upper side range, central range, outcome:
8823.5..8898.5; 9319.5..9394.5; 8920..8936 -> 0.0 angstrom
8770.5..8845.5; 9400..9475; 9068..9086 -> 0.1 angstrom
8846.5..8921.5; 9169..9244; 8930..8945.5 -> 0.0 angstrom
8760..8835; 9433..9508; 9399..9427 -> 1.1 angstrom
